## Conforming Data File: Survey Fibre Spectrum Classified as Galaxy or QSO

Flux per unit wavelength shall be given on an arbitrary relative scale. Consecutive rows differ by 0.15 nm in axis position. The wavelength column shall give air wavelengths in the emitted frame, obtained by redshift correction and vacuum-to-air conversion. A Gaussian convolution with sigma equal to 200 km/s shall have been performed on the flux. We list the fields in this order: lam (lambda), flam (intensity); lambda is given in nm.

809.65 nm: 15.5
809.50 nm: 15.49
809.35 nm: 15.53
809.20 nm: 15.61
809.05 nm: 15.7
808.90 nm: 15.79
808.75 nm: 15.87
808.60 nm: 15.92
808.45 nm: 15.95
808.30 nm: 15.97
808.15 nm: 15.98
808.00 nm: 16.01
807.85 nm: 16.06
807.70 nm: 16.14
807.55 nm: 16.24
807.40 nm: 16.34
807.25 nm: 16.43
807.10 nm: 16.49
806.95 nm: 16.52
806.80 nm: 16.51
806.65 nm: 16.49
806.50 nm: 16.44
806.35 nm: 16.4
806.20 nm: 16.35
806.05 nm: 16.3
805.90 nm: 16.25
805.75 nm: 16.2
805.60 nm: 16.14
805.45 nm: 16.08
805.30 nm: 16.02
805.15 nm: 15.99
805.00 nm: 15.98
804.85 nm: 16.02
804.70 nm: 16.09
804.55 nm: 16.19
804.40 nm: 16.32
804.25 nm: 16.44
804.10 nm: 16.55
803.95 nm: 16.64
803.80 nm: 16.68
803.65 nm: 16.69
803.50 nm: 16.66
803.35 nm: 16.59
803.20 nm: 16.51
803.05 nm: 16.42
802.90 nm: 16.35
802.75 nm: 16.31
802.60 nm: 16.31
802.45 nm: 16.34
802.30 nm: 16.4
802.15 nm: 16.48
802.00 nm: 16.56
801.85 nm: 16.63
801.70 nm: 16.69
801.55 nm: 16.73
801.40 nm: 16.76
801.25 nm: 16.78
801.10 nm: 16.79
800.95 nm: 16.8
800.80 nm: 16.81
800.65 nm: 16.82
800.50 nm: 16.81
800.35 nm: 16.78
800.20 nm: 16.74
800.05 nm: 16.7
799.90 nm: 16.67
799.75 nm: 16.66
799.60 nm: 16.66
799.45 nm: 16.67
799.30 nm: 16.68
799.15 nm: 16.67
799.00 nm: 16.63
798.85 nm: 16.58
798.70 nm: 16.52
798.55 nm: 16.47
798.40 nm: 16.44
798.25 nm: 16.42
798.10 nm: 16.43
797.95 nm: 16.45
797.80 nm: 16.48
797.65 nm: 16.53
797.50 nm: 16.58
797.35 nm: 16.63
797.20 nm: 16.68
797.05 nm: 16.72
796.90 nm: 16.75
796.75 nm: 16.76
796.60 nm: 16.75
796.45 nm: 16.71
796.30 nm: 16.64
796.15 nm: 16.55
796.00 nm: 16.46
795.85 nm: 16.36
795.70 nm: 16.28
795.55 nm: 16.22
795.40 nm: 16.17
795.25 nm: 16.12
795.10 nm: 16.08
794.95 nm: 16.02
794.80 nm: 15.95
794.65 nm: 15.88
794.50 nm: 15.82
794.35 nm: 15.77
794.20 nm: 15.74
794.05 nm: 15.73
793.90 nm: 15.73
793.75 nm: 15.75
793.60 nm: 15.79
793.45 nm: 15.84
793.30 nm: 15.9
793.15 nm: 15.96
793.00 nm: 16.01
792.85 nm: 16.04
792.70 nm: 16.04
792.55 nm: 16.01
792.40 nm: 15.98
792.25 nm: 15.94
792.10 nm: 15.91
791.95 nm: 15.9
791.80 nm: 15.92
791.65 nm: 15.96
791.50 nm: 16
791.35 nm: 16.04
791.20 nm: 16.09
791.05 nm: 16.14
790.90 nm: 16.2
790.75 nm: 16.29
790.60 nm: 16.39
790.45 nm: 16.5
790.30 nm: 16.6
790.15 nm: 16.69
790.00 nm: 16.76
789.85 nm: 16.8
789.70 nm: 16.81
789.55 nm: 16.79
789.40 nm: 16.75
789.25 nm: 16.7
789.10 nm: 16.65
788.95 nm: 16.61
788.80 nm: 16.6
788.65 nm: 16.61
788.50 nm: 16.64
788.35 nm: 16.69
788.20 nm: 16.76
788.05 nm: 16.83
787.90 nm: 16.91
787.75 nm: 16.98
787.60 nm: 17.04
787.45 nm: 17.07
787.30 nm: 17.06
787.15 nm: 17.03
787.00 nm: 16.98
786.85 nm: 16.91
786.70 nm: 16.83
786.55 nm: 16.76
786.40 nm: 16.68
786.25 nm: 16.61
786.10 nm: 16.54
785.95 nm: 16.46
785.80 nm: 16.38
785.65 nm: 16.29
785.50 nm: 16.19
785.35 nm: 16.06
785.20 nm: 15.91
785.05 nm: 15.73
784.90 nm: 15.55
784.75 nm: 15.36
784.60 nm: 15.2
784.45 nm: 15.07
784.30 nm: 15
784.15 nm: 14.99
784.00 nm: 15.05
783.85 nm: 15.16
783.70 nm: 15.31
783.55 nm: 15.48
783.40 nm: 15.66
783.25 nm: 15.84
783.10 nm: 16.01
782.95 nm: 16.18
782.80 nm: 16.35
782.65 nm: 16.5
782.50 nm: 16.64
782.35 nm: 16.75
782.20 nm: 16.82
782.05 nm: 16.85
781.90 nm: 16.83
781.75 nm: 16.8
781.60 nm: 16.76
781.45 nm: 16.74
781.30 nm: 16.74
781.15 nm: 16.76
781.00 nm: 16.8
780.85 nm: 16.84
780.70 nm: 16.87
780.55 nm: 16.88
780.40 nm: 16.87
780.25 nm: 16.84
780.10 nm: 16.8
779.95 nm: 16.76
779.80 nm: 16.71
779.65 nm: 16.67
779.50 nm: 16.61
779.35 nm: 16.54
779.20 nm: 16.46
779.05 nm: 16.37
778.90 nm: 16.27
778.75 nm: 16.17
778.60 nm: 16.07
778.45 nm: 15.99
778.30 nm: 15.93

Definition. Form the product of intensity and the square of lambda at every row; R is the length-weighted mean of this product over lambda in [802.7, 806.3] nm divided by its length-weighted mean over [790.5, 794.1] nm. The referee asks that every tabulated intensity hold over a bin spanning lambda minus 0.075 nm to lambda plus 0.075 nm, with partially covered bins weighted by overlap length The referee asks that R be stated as 1.05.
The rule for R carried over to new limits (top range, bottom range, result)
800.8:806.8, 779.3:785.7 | 1.07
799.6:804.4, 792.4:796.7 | 1.05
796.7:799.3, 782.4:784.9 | 1.10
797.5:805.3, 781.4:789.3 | 1.05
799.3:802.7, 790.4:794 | 1.06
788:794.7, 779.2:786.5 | 1.02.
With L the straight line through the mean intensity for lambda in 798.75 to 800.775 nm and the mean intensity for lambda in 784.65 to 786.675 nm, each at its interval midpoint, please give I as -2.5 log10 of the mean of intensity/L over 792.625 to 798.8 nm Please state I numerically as 0.020 mag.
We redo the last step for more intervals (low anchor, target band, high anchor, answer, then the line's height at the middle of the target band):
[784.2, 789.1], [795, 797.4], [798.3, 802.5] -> 0.006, 16.6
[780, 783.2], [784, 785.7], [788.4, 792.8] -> 0.069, 16.6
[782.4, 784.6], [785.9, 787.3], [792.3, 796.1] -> -0.068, 15.8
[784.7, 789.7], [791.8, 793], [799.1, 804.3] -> 0.042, 16.6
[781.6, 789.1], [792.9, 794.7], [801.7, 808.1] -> 0.033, 16.3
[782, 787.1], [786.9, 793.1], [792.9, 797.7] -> -0.023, 16.1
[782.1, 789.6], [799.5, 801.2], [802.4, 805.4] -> -0.027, 16.3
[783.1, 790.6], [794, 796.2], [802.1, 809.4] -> 0.014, 16.3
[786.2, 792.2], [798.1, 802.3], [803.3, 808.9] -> -0.019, 16.4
